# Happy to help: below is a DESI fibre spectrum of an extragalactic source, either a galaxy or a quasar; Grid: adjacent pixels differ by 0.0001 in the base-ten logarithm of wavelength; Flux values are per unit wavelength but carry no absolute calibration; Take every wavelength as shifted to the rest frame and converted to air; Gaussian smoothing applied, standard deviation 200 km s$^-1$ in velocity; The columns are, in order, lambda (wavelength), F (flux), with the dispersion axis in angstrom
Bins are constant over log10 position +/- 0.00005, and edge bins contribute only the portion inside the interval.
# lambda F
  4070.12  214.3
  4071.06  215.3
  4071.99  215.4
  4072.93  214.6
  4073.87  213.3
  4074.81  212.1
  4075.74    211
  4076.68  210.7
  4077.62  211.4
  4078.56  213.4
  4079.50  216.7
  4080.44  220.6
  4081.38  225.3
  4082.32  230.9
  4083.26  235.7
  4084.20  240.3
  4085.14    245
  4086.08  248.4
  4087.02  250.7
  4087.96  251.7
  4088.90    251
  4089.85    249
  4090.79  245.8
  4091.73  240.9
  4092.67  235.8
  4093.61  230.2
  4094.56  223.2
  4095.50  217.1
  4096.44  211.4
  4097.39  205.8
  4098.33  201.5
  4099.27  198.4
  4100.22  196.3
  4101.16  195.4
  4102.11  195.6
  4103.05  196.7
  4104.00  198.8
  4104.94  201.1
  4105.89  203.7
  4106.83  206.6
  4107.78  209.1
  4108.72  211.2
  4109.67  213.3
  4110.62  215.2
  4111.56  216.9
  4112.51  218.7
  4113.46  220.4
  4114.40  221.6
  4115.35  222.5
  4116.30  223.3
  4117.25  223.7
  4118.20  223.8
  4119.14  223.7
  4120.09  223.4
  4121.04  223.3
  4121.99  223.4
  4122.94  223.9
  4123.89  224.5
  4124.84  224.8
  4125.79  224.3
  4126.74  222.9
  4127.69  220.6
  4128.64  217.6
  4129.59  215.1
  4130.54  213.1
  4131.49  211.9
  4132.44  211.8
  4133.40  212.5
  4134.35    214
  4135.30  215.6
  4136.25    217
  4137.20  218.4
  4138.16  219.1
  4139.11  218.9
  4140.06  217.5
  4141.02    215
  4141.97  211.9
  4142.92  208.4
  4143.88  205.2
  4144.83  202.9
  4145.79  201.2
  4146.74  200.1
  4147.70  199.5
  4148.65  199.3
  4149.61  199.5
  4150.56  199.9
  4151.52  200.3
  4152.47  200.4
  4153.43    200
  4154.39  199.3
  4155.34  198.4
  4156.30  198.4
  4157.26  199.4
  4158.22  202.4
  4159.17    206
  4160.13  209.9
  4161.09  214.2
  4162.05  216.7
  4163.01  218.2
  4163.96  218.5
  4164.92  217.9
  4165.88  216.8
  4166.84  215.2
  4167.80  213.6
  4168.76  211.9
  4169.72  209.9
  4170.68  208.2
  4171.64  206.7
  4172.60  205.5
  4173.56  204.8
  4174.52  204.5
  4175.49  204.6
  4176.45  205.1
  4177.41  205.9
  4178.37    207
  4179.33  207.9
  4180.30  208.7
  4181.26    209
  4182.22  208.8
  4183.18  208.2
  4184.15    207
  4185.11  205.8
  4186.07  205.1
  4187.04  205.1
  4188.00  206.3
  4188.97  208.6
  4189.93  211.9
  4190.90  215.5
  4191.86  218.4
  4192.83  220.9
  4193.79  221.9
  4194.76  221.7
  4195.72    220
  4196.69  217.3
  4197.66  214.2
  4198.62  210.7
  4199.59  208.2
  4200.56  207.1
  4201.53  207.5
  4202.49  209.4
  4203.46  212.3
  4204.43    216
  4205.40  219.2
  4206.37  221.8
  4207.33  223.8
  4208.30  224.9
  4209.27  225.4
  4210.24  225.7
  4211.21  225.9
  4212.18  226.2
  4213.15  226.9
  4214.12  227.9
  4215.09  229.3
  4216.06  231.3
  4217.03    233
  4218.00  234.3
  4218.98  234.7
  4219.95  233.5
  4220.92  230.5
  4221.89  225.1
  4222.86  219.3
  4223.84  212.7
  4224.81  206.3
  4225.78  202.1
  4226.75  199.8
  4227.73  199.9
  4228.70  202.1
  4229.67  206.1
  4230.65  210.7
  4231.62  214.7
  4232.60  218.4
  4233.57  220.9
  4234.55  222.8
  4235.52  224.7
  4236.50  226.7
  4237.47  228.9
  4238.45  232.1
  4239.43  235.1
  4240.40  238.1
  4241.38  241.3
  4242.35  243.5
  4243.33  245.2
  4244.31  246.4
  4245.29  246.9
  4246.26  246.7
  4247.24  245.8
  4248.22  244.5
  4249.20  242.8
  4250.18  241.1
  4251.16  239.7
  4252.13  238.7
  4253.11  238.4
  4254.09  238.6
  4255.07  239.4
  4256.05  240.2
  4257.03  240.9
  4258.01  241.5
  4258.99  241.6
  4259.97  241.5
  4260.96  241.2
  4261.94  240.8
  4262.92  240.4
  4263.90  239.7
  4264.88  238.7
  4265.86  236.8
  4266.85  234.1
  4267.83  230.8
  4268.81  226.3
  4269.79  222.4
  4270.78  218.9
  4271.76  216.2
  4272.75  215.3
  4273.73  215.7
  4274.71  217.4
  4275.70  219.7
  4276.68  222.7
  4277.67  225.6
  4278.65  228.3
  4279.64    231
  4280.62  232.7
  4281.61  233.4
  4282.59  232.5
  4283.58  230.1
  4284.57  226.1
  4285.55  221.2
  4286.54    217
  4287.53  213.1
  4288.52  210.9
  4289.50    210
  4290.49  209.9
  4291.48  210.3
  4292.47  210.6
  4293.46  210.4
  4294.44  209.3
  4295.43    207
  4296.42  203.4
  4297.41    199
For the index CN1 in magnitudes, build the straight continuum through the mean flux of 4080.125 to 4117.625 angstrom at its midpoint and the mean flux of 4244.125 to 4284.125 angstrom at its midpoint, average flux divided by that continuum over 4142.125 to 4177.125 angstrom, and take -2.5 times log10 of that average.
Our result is 0.10 mag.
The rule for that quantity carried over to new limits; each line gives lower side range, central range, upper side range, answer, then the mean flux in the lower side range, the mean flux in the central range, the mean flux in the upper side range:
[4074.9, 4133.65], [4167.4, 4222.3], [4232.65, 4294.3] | 0.05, 220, 216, 230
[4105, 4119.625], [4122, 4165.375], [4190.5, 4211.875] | 0.03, 216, 211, 218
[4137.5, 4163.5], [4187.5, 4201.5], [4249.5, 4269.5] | 0.02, 206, 214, 238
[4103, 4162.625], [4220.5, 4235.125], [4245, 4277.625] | 0.08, 212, 213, 234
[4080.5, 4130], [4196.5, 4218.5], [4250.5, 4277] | 0.04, 222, 221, 233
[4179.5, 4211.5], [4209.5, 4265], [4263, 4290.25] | -0.05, 214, 231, 225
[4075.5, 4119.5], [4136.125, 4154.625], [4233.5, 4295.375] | 0.08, 220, 207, 230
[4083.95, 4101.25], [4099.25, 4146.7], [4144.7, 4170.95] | 0.02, 229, 214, 206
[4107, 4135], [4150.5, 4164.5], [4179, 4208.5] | 0.05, 219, 206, 213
